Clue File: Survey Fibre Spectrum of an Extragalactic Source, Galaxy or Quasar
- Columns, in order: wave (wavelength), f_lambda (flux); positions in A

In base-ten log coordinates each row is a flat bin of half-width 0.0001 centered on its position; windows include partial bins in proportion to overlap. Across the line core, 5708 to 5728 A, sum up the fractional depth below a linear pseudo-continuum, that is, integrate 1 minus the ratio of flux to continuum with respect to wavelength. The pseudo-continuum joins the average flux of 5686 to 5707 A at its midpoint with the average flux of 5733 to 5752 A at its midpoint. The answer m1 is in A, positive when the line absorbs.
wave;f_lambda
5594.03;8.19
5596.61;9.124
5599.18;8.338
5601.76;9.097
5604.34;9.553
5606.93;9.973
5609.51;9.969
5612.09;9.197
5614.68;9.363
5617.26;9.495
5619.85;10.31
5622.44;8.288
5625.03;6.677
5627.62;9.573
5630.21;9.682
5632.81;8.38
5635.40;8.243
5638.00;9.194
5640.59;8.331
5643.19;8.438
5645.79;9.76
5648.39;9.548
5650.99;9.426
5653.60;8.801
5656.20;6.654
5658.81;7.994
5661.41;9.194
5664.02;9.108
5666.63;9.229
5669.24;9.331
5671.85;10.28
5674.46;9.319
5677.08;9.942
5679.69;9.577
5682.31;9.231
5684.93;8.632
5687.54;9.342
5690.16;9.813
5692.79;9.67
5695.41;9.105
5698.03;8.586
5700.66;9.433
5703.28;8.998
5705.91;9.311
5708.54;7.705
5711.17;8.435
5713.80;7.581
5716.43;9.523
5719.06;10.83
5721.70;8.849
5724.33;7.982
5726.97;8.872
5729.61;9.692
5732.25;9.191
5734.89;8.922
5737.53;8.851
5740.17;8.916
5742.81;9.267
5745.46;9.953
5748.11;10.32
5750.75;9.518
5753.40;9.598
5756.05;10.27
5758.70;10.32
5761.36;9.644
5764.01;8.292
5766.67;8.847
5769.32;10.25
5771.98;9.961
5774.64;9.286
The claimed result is 1.2 A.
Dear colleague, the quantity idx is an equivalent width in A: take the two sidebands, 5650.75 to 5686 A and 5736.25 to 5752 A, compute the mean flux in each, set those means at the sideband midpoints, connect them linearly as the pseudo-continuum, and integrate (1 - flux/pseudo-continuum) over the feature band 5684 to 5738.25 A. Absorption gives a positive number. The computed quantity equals 1.6 A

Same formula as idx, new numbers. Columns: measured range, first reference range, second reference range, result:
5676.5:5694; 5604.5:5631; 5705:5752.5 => -0.5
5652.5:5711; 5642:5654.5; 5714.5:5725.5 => 1.1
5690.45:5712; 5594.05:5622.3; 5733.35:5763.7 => 1.2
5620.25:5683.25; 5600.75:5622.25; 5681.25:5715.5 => 2.1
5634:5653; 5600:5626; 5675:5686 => 0.6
